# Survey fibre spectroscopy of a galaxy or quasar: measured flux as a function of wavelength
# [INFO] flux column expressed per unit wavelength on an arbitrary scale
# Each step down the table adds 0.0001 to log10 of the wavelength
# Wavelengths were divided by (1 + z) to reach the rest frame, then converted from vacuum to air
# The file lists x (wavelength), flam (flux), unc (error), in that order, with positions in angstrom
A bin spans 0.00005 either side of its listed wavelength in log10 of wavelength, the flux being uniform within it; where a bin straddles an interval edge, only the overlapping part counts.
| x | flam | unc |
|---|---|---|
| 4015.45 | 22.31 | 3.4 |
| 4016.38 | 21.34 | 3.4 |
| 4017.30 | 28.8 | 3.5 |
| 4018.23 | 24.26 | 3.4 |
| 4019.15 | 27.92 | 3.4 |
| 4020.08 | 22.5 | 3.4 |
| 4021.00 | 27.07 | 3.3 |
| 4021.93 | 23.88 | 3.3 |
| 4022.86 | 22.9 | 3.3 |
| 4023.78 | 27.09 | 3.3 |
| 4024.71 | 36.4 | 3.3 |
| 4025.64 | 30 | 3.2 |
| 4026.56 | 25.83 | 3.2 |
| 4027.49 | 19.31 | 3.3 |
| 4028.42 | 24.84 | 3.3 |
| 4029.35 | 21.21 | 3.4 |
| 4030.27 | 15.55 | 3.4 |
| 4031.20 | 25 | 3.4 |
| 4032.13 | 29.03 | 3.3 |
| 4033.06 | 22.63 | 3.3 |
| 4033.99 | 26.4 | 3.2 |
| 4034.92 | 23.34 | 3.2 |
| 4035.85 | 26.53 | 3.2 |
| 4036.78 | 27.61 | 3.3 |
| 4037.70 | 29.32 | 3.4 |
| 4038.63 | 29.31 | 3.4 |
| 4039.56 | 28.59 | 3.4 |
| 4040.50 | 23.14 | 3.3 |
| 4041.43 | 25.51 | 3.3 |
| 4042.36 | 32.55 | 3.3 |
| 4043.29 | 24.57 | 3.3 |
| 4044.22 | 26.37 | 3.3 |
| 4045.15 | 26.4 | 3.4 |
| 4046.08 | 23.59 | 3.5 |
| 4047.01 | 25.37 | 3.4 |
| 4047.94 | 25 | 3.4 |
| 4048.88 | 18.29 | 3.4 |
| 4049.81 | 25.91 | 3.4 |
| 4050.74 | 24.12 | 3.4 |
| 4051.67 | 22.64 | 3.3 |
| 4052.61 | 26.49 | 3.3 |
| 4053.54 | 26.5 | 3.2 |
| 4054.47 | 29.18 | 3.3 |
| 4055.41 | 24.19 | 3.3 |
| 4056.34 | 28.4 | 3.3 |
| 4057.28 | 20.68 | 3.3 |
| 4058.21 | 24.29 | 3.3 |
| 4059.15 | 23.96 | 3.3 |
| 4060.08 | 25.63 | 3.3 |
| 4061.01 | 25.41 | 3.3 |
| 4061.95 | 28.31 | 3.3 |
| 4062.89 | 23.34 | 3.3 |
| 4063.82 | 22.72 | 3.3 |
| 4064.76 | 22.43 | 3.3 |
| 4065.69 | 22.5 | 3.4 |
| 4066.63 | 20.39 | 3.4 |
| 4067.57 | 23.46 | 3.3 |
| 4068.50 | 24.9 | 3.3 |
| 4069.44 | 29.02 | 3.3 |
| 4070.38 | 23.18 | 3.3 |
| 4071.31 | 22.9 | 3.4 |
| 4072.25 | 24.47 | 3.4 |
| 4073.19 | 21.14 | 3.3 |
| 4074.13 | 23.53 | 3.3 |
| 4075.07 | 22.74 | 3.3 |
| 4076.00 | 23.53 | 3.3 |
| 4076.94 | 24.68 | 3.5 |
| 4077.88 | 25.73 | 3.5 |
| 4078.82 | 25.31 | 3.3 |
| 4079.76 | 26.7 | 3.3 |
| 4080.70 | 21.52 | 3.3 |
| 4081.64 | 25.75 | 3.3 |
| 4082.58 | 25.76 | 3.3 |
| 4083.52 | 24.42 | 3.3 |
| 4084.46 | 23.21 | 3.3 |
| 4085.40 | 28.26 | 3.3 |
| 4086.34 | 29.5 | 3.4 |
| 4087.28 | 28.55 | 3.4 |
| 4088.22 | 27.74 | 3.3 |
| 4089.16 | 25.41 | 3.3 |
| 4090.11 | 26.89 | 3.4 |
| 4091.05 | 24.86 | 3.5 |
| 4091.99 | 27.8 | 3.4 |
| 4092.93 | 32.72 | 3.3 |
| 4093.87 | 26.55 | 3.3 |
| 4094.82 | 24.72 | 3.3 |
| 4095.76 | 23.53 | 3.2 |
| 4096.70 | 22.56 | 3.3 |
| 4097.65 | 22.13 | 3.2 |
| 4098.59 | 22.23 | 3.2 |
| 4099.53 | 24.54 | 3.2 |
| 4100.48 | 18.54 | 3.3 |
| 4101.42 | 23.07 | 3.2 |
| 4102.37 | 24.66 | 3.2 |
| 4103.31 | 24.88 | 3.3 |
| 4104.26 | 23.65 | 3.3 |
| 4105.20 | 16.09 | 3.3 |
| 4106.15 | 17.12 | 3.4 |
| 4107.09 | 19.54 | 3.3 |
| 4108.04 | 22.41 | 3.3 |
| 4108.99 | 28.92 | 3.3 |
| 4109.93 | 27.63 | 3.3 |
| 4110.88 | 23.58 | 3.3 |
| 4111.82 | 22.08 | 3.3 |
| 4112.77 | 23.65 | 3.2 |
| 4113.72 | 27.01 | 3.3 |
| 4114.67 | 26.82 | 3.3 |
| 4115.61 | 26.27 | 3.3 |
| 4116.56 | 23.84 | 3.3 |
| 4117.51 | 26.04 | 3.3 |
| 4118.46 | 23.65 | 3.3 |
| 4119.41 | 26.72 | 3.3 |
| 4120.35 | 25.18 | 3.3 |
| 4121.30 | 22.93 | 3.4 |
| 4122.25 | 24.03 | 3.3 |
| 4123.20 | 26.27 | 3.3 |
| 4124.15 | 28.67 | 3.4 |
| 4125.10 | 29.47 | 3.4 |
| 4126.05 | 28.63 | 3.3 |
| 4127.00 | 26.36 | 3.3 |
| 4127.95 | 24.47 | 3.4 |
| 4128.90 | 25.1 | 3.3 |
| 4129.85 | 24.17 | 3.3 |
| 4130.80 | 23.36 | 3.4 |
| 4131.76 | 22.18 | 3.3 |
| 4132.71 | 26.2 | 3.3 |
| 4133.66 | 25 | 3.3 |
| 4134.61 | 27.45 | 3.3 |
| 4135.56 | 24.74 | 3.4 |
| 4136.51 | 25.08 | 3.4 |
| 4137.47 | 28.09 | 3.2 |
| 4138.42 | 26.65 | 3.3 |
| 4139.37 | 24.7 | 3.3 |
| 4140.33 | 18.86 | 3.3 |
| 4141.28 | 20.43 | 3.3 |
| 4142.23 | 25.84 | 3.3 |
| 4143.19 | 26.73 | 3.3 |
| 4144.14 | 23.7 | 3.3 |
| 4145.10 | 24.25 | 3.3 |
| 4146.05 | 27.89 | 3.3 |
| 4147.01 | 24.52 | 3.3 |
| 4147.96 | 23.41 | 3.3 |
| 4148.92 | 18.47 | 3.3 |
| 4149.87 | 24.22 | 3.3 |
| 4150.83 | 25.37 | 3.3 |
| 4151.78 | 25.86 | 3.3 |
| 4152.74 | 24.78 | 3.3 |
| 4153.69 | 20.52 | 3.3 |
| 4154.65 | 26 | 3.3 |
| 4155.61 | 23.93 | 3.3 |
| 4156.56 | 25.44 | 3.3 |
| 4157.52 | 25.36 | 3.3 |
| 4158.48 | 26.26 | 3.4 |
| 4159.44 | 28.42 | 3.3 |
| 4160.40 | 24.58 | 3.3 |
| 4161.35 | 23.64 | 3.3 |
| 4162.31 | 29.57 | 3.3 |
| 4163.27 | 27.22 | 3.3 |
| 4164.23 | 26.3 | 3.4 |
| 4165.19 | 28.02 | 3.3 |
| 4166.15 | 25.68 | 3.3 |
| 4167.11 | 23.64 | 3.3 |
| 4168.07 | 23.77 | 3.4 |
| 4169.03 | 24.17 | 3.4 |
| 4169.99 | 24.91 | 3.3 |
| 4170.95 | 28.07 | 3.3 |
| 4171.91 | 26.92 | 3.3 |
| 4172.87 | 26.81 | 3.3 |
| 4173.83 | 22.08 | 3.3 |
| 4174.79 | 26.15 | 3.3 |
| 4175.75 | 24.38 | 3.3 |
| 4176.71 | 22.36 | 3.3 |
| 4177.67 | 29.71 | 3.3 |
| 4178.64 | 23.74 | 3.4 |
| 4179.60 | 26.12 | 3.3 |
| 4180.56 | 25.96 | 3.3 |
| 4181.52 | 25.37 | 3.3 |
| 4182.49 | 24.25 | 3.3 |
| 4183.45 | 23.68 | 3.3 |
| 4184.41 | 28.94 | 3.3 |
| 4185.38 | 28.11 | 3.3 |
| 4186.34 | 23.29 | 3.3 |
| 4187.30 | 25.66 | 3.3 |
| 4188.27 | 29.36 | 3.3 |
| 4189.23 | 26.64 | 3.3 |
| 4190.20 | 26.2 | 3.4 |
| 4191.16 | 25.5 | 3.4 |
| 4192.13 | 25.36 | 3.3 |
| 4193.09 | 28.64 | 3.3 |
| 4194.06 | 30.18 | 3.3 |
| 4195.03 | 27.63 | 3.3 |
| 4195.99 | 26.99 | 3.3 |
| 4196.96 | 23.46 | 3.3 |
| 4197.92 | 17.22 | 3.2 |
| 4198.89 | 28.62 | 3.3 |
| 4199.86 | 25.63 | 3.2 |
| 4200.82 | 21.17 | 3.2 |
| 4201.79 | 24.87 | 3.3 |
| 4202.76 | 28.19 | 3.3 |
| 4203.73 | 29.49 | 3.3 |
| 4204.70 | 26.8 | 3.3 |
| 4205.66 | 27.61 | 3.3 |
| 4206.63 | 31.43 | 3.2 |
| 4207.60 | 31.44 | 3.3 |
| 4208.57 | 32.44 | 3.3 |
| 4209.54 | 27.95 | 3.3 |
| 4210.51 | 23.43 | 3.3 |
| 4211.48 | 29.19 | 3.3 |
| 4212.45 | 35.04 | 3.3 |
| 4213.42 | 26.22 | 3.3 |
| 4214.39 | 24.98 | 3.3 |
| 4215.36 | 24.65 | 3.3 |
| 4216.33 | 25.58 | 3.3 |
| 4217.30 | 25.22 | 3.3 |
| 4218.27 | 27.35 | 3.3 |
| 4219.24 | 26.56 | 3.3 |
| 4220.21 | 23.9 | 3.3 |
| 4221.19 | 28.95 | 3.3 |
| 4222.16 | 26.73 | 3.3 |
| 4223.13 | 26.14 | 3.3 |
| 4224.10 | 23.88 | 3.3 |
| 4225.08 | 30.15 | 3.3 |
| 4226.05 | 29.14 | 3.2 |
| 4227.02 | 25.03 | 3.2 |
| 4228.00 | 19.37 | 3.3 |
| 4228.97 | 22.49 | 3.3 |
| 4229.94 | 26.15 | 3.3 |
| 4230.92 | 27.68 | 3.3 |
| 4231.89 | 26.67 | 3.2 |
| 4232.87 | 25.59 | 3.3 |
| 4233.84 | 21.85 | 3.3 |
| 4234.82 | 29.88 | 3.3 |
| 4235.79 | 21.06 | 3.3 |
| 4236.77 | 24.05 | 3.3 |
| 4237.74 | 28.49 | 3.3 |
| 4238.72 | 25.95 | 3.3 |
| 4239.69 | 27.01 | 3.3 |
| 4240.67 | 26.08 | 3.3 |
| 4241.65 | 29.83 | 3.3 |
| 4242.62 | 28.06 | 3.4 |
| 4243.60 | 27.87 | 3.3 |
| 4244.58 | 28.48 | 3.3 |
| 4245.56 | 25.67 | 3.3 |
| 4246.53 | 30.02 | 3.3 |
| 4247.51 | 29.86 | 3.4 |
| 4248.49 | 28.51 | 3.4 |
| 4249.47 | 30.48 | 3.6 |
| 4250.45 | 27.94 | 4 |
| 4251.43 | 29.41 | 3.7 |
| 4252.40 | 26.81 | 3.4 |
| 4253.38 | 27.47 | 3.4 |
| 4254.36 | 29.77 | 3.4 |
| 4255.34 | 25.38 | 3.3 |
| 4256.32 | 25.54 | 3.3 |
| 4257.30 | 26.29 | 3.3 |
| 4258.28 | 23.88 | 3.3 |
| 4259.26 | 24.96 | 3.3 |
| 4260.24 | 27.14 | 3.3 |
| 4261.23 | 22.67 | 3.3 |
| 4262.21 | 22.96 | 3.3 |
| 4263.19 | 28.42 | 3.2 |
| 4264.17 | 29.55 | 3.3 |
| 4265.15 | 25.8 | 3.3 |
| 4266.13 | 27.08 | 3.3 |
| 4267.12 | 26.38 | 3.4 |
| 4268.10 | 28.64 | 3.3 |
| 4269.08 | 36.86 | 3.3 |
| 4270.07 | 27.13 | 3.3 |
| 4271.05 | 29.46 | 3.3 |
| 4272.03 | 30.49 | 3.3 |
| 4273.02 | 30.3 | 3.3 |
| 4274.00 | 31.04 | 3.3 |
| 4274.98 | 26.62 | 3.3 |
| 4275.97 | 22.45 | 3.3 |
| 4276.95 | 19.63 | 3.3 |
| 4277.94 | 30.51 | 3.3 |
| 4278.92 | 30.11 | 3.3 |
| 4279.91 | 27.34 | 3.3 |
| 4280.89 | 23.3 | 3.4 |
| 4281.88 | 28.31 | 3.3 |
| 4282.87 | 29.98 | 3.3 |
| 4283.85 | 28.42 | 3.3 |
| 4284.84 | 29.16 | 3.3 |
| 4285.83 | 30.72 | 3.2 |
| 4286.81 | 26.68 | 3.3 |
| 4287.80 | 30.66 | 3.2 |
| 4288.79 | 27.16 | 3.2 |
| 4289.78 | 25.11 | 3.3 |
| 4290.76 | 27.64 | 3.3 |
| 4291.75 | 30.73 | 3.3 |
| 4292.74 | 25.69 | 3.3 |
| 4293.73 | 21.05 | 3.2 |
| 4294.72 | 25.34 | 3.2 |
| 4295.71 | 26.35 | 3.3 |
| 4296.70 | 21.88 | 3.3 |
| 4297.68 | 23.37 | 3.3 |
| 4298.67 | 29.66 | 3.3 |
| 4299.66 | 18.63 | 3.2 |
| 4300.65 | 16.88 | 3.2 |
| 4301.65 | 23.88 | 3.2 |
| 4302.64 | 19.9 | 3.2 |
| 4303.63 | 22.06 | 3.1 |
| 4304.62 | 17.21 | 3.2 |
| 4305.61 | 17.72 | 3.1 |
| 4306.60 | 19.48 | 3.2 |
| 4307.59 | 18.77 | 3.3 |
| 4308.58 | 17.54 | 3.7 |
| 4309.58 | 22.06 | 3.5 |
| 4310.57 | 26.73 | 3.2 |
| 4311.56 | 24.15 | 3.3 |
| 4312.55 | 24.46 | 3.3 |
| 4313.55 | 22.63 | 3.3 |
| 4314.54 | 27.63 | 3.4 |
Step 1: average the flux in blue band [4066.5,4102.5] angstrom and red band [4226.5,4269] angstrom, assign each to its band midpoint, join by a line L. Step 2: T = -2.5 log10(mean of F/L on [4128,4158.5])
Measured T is 0.04 mag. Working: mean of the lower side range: 24.8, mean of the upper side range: 26.7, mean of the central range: 24.5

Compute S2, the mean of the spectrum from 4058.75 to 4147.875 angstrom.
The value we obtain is 24.7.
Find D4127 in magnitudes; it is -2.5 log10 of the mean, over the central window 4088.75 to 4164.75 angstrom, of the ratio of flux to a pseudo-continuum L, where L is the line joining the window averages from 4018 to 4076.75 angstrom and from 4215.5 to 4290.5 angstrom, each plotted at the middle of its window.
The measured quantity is 0.04 mag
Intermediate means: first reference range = 25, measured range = 24.8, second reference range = 27.1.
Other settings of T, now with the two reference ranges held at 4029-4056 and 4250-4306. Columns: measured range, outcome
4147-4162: 0.06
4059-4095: 0.02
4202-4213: -0.13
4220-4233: 0.01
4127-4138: 0.02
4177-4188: 0.00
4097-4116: 0.11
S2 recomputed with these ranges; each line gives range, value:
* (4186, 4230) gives 26.6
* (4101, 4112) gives 22.8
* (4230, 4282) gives 27.2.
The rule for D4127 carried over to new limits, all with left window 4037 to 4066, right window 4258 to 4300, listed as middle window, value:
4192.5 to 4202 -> 0.04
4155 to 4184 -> 0.03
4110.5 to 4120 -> 0.03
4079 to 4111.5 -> 0.05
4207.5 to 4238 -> 0.01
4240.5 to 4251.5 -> -0.07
